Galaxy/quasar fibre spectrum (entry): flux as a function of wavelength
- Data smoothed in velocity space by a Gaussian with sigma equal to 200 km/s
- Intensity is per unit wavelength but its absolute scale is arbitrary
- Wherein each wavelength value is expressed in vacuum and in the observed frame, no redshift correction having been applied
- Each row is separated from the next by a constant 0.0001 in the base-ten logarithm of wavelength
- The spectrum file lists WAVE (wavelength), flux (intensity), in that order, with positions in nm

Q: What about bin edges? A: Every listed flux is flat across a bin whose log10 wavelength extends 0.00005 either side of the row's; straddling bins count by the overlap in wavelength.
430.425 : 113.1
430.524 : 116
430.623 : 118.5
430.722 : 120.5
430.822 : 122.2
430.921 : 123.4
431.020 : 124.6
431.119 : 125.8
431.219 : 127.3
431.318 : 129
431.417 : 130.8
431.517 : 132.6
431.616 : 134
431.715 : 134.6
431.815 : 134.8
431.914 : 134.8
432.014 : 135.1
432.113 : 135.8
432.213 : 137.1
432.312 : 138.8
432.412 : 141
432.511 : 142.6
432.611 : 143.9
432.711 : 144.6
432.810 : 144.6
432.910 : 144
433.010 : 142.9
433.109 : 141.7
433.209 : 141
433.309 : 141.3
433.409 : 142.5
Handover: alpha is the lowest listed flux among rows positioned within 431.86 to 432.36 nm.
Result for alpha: 134.8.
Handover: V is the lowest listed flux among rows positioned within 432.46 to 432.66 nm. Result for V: 142.6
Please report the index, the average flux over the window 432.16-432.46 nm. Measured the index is 139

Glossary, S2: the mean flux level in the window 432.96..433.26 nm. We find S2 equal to 142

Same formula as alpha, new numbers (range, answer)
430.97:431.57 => 124.6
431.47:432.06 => 132.6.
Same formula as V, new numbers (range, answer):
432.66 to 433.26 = 141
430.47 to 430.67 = 116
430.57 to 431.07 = 118.5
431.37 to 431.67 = 130.8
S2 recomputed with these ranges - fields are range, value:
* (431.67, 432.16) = 135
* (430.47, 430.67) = 117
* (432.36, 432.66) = 142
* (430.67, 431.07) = 123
